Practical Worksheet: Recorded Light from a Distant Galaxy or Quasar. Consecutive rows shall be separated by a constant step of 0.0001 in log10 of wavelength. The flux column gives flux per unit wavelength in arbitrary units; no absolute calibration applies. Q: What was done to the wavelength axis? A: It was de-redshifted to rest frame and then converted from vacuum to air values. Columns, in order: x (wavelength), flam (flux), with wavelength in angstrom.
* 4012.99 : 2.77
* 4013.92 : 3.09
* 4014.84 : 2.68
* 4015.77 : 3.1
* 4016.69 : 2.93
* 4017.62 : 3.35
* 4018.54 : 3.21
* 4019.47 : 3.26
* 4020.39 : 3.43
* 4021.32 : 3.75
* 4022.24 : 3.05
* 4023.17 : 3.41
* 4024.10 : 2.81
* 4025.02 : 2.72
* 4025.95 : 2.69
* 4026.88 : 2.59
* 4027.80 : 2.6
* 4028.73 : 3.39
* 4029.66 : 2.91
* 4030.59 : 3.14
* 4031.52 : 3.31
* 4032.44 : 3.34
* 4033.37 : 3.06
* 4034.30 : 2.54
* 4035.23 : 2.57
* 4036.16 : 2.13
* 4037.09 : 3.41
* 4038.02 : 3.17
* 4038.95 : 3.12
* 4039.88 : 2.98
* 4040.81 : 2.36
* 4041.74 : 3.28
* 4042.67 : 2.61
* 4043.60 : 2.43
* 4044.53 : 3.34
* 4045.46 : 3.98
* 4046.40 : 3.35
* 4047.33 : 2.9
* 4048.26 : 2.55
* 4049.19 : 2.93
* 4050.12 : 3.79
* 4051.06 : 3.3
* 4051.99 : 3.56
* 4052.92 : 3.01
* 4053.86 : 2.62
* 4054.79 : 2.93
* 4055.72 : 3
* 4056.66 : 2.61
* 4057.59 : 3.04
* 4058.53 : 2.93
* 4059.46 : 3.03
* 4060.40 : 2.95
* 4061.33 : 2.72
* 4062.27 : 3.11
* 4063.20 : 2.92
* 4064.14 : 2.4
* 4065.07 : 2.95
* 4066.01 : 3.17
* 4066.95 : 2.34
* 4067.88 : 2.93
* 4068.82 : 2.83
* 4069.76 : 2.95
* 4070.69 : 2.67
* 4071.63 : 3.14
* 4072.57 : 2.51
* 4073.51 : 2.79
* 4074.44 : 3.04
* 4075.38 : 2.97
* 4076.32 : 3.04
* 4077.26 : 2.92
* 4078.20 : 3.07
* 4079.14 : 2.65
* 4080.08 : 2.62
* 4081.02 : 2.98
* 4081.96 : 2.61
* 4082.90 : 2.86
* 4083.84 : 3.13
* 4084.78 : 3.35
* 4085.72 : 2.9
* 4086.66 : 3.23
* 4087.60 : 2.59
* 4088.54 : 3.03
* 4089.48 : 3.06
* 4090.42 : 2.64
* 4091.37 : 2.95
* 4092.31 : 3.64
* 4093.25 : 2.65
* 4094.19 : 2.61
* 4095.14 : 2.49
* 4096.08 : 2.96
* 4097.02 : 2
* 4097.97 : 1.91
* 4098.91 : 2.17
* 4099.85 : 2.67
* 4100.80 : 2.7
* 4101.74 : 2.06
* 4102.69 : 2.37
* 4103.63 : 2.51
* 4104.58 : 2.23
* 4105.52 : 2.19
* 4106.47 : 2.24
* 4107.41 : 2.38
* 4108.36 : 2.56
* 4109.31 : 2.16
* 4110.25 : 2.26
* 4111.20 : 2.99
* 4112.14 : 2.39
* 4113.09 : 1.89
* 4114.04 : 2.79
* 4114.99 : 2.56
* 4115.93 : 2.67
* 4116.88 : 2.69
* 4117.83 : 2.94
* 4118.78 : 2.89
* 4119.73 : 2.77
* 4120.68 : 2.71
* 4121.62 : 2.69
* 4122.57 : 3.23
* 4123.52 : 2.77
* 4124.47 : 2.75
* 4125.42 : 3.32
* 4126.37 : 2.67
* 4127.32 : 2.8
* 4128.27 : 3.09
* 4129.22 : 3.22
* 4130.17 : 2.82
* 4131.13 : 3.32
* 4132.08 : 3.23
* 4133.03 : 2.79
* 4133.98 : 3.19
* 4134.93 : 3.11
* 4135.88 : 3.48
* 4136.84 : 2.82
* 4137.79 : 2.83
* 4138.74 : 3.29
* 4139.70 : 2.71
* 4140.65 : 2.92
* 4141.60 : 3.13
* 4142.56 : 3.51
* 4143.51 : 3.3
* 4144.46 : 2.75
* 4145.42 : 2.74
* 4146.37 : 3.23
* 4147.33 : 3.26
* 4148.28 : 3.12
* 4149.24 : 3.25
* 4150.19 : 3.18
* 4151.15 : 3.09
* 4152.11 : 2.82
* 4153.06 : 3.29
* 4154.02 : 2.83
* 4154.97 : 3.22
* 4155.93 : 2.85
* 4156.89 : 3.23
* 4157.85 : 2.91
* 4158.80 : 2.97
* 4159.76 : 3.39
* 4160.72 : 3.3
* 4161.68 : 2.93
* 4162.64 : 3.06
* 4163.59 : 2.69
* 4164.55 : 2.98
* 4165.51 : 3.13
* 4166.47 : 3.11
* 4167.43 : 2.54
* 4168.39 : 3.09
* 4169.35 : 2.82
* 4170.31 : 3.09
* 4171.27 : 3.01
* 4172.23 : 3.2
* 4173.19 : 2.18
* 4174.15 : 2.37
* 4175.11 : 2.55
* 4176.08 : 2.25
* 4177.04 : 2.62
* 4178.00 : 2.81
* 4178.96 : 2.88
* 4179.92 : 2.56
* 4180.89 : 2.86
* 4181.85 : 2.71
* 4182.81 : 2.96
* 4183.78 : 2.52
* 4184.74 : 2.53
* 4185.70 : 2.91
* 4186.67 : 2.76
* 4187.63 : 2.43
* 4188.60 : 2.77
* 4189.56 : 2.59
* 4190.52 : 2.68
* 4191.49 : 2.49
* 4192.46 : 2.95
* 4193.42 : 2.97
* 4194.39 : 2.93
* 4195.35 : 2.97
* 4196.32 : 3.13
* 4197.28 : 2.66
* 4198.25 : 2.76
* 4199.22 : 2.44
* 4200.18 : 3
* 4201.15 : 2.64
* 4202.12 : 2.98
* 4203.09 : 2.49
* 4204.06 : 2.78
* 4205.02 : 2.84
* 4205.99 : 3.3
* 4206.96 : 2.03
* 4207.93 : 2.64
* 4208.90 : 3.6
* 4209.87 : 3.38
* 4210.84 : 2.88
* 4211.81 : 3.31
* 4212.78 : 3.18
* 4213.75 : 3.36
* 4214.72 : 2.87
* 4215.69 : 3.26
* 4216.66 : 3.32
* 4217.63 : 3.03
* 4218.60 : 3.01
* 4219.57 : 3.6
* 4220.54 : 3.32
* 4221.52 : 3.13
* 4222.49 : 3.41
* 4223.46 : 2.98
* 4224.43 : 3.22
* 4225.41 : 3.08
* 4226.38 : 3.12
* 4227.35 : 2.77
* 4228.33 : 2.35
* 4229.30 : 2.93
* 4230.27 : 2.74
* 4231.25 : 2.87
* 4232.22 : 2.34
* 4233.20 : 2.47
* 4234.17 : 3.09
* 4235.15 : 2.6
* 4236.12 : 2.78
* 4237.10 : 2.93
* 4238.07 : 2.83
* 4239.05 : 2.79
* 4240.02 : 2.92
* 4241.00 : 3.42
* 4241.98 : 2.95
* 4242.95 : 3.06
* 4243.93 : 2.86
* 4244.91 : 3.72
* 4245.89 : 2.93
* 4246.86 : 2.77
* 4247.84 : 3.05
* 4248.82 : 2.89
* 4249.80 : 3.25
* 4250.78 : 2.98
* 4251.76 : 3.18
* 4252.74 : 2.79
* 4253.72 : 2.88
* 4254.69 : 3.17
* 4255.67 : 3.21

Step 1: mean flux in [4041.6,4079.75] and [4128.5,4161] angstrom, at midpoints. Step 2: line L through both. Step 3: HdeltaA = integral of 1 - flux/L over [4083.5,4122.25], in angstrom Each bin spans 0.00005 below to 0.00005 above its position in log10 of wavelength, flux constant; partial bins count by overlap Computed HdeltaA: 5.1 angstrom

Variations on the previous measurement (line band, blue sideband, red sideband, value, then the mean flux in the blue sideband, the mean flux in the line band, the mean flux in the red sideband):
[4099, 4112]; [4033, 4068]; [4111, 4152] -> 2.41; 2.95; 2.4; 2.95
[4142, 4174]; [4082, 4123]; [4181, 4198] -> -3.59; 2.64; 3.03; 2.77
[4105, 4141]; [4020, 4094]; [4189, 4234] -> 1.90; 2.96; 2.79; 2.93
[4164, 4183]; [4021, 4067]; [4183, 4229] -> 0.98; 2.98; 2.78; 2.92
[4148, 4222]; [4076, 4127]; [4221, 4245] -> -2.01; 2.69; 2.91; 2.92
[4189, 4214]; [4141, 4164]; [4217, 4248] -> 1.13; 3.09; 2.88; 2.97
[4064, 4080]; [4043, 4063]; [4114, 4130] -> 0.78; 3.05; 2.85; 2.86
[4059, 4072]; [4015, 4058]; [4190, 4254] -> 0.67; 3.03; 2.86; 2.95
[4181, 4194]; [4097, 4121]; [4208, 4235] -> 0.68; 2.46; 2.72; 3.05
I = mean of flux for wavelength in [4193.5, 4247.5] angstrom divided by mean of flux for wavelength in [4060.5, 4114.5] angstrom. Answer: 1.1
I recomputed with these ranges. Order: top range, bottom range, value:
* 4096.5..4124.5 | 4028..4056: 0.83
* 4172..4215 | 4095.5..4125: 1.11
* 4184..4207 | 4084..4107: 1.05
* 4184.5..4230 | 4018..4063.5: 0.97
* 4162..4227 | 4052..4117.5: 1.06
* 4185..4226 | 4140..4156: 0.96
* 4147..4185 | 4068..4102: 1.04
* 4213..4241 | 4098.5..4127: 1.16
